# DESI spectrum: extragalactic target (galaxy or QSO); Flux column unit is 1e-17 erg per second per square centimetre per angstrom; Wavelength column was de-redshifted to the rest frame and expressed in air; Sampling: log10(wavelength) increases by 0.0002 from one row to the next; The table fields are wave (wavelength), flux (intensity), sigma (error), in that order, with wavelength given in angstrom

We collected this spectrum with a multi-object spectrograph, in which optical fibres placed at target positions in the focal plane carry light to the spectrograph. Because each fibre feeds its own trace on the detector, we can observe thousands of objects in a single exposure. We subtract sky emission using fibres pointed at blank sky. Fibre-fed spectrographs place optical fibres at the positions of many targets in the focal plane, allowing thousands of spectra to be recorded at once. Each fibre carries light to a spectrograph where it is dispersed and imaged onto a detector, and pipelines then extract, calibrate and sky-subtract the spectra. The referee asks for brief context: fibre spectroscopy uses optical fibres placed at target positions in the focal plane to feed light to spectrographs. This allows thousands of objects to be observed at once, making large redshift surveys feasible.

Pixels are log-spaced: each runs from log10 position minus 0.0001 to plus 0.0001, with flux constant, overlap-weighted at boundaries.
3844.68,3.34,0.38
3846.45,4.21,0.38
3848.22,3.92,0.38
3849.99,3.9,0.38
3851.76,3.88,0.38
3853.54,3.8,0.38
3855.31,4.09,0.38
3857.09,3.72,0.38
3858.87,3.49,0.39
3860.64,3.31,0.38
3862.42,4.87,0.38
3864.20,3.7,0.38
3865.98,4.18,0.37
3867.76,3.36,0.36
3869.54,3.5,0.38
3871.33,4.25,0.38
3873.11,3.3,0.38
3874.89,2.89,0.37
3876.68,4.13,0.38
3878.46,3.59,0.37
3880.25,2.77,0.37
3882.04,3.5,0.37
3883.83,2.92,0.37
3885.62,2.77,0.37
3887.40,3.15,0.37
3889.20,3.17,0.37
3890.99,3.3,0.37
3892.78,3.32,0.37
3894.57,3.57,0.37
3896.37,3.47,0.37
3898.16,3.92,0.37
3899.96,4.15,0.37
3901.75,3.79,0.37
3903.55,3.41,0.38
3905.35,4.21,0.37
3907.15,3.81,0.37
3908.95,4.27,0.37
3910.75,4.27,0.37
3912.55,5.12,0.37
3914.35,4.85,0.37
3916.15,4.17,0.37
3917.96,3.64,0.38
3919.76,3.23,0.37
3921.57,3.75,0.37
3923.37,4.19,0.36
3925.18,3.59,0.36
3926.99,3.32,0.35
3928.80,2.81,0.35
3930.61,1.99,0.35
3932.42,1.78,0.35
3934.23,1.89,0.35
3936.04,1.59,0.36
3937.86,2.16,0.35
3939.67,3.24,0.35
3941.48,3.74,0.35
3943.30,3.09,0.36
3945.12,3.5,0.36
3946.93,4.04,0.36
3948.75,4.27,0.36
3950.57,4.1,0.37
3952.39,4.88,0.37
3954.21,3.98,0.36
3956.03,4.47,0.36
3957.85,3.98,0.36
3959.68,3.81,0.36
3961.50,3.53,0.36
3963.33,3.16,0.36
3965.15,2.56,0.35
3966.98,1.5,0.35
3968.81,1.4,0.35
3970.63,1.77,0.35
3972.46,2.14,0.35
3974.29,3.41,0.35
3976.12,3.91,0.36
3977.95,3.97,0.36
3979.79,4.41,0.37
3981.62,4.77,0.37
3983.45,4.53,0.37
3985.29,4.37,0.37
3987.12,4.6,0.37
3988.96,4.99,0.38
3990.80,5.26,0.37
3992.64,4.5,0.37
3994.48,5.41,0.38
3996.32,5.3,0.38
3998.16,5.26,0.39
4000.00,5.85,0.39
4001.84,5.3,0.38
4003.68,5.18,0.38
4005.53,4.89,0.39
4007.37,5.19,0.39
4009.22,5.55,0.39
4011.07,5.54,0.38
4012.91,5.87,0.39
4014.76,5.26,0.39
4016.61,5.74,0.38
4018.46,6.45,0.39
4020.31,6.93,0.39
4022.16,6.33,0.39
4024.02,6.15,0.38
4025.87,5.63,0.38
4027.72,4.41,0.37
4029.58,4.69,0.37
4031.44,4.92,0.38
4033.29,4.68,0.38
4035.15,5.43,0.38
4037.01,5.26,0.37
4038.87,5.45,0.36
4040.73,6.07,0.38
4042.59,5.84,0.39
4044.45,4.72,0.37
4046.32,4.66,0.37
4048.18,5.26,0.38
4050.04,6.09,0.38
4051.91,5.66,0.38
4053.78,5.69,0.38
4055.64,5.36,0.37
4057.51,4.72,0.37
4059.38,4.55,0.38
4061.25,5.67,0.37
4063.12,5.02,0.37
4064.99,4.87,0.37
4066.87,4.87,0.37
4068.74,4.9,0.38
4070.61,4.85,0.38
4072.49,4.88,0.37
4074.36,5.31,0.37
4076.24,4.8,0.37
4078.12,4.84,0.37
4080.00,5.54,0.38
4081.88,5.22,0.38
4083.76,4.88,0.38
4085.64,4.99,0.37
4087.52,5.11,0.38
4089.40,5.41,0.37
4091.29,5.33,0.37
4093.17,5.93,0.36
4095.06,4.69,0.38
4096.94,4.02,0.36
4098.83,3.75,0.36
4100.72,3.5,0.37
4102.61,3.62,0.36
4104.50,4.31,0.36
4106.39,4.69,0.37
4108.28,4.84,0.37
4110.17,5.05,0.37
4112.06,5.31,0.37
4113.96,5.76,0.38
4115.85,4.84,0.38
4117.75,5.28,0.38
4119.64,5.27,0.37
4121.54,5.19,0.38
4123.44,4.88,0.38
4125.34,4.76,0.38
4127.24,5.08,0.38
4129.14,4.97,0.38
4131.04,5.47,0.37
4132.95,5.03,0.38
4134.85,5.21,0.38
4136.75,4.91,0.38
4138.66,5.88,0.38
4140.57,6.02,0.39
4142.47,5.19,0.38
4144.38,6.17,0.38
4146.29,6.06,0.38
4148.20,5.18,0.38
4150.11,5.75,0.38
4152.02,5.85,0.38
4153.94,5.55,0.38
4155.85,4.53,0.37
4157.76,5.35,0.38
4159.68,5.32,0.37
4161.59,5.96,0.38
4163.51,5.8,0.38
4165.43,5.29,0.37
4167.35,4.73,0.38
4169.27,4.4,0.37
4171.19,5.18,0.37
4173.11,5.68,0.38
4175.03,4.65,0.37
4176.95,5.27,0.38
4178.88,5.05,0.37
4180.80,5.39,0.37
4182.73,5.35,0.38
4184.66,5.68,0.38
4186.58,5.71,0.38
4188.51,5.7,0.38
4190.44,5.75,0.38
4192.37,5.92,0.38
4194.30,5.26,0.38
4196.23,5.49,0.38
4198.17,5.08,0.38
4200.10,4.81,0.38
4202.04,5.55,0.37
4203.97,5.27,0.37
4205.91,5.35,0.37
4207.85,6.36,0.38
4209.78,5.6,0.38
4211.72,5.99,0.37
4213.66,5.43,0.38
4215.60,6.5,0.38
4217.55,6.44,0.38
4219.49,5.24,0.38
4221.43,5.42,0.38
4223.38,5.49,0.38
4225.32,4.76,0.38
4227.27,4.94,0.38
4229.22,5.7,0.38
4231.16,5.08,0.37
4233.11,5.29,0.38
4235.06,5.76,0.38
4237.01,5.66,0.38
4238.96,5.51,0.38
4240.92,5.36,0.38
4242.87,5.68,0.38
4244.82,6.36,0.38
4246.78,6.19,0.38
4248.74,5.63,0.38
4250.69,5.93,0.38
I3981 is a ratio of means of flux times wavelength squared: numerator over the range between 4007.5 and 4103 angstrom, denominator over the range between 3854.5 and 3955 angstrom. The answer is 1.58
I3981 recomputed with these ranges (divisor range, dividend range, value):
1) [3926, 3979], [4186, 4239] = 2.02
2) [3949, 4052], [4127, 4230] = 1.25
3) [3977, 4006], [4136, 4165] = 1.23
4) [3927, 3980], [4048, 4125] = 1.70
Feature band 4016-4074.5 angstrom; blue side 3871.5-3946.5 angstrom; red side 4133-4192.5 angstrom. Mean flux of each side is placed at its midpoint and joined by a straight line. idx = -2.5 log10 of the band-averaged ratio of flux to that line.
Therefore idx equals -0.19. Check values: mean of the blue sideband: 3.41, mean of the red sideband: 5.42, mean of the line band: 5.34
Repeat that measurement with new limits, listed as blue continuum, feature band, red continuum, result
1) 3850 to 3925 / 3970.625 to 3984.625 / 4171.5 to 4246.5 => 0.13 mag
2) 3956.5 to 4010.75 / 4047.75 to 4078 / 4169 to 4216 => -0.11 mag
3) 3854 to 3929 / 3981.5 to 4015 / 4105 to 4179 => -0.18 mag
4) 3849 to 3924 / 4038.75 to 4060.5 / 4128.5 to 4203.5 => -0.14 mag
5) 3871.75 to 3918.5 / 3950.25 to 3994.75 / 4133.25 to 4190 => 0.11 mag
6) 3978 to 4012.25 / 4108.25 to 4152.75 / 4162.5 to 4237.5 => -0.01 mag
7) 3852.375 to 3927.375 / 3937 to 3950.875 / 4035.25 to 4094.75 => 0.19 mag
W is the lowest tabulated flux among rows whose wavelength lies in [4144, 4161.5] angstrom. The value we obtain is 4.53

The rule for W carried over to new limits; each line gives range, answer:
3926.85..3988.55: 1.4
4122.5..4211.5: 4.4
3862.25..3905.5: 2.77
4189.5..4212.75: 4.81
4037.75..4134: 3.5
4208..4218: 5.43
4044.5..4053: 4.66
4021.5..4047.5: 4.41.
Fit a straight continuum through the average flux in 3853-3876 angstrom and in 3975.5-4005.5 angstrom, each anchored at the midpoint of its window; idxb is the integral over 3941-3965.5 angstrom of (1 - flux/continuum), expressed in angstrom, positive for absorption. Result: 3.8 angstrom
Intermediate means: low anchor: 3.73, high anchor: 4.86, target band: 3.82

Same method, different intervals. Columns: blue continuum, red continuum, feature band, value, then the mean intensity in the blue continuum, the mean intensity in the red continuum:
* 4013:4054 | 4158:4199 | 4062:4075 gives 1.24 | 5.52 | 5.36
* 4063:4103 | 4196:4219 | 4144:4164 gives -1.01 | 4.84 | 5.65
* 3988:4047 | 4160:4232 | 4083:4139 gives 5.15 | 5.4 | 5.44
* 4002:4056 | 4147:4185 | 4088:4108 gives 3.11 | 5.48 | 5.3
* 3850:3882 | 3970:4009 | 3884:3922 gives 1.90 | 3.7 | 4.56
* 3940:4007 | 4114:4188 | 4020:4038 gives -3.82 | 4.06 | 5.32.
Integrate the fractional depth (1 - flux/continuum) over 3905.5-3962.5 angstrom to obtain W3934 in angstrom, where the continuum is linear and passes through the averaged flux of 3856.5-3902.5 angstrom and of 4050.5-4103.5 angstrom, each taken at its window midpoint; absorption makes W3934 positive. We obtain 4.79 angstrom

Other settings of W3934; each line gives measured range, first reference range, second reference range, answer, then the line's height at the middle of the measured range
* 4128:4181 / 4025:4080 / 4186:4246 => 0.6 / 5.41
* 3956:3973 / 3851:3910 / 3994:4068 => 6.8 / 4.61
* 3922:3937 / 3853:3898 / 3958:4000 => 4.2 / 3.72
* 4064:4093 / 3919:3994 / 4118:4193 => -2.8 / 4.63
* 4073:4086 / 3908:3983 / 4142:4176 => -1.2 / 4.65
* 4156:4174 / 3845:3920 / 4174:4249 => 0.0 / 5.28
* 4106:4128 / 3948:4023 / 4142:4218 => 0.3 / 5.17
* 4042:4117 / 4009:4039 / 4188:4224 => 7.9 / 5.57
